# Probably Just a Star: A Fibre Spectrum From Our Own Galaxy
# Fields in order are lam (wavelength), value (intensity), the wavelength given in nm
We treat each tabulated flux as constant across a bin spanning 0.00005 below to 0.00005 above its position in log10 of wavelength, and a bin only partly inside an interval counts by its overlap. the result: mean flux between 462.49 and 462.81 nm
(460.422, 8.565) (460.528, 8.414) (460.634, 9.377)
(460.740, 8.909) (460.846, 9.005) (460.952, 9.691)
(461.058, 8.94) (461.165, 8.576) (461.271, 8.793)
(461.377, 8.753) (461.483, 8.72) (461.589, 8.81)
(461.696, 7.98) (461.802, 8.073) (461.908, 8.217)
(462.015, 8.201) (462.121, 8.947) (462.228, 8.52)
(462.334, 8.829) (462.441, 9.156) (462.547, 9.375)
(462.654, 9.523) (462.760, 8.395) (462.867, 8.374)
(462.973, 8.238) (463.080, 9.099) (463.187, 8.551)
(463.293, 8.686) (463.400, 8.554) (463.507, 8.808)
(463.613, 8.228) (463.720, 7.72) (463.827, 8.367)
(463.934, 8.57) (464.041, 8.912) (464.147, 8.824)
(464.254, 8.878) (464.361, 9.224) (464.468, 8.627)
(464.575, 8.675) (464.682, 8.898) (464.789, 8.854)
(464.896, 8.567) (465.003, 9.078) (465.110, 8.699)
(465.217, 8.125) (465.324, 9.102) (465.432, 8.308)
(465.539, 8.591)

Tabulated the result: 9.12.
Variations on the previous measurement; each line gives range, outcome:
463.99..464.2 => 8.9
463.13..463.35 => 8.62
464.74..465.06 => 8.84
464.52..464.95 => 8.75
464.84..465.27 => 8.62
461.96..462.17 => 8.55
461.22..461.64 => 8.78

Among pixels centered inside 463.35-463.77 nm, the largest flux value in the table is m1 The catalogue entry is 8.808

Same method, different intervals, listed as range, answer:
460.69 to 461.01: 9.691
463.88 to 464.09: 8.912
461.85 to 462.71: 9.523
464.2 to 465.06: 9.224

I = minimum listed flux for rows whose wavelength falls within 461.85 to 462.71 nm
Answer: 8.201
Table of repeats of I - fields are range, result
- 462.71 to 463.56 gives 8.238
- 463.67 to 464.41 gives 7.72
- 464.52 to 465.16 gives 8.567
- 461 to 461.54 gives 8.576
